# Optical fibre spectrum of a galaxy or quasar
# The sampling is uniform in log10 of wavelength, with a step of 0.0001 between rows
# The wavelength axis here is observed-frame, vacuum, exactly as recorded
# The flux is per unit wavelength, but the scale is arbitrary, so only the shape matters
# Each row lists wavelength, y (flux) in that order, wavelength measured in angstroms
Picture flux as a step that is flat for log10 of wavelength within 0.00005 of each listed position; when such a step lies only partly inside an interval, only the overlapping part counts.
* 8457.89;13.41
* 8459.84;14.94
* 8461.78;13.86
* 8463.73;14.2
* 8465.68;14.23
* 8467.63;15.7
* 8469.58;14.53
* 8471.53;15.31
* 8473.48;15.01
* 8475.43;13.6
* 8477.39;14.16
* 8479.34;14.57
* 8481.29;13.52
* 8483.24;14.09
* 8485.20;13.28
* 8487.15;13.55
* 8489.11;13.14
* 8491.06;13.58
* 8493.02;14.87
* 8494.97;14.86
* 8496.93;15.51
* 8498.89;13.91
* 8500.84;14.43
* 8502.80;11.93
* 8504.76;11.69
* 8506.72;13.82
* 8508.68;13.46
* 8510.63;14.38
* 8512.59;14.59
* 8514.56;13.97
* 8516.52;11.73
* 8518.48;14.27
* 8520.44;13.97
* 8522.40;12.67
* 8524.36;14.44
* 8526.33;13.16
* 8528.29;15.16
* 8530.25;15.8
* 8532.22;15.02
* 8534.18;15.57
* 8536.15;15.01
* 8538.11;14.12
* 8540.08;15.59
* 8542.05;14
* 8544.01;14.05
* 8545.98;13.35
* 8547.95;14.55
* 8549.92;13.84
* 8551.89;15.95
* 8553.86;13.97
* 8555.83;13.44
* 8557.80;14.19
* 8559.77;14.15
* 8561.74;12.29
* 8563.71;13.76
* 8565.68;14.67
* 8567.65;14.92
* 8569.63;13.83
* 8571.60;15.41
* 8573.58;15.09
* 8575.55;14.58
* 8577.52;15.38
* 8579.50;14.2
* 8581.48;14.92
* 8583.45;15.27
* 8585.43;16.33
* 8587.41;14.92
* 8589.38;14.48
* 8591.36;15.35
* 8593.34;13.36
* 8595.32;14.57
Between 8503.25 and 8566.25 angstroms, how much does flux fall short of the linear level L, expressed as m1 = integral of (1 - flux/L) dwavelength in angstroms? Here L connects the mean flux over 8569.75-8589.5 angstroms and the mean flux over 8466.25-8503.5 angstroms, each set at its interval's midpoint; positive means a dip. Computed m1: 2.50 angstroms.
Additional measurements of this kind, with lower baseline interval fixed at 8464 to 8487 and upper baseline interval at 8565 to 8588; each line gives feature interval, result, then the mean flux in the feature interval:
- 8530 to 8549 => 0.1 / 14.7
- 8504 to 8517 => 1.0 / 13.5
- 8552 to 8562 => 0.6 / 13.9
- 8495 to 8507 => 0.7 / 13.6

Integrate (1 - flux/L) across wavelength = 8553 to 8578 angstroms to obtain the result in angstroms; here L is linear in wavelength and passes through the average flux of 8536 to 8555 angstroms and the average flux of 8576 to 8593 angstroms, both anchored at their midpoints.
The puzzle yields 0.8 angstroms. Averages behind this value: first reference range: 14.4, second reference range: 15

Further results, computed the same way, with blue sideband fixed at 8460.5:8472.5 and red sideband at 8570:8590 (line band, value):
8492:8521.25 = 1.90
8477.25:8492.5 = 1.00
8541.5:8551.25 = 0.58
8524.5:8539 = 0.06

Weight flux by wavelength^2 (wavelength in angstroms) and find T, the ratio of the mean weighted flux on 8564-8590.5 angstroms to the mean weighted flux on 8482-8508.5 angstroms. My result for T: 1.11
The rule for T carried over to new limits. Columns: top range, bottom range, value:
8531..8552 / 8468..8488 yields 1.04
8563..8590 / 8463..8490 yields 1.07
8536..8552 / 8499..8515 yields 1.07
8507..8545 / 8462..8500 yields 1.01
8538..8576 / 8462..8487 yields 1.02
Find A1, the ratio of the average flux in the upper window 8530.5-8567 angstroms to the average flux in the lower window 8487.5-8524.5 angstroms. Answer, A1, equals 1.0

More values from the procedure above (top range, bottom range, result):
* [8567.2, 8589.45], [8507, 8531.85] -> 1.07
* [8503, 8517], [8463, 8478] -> 0.91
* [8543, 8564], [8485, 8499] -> 0.99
